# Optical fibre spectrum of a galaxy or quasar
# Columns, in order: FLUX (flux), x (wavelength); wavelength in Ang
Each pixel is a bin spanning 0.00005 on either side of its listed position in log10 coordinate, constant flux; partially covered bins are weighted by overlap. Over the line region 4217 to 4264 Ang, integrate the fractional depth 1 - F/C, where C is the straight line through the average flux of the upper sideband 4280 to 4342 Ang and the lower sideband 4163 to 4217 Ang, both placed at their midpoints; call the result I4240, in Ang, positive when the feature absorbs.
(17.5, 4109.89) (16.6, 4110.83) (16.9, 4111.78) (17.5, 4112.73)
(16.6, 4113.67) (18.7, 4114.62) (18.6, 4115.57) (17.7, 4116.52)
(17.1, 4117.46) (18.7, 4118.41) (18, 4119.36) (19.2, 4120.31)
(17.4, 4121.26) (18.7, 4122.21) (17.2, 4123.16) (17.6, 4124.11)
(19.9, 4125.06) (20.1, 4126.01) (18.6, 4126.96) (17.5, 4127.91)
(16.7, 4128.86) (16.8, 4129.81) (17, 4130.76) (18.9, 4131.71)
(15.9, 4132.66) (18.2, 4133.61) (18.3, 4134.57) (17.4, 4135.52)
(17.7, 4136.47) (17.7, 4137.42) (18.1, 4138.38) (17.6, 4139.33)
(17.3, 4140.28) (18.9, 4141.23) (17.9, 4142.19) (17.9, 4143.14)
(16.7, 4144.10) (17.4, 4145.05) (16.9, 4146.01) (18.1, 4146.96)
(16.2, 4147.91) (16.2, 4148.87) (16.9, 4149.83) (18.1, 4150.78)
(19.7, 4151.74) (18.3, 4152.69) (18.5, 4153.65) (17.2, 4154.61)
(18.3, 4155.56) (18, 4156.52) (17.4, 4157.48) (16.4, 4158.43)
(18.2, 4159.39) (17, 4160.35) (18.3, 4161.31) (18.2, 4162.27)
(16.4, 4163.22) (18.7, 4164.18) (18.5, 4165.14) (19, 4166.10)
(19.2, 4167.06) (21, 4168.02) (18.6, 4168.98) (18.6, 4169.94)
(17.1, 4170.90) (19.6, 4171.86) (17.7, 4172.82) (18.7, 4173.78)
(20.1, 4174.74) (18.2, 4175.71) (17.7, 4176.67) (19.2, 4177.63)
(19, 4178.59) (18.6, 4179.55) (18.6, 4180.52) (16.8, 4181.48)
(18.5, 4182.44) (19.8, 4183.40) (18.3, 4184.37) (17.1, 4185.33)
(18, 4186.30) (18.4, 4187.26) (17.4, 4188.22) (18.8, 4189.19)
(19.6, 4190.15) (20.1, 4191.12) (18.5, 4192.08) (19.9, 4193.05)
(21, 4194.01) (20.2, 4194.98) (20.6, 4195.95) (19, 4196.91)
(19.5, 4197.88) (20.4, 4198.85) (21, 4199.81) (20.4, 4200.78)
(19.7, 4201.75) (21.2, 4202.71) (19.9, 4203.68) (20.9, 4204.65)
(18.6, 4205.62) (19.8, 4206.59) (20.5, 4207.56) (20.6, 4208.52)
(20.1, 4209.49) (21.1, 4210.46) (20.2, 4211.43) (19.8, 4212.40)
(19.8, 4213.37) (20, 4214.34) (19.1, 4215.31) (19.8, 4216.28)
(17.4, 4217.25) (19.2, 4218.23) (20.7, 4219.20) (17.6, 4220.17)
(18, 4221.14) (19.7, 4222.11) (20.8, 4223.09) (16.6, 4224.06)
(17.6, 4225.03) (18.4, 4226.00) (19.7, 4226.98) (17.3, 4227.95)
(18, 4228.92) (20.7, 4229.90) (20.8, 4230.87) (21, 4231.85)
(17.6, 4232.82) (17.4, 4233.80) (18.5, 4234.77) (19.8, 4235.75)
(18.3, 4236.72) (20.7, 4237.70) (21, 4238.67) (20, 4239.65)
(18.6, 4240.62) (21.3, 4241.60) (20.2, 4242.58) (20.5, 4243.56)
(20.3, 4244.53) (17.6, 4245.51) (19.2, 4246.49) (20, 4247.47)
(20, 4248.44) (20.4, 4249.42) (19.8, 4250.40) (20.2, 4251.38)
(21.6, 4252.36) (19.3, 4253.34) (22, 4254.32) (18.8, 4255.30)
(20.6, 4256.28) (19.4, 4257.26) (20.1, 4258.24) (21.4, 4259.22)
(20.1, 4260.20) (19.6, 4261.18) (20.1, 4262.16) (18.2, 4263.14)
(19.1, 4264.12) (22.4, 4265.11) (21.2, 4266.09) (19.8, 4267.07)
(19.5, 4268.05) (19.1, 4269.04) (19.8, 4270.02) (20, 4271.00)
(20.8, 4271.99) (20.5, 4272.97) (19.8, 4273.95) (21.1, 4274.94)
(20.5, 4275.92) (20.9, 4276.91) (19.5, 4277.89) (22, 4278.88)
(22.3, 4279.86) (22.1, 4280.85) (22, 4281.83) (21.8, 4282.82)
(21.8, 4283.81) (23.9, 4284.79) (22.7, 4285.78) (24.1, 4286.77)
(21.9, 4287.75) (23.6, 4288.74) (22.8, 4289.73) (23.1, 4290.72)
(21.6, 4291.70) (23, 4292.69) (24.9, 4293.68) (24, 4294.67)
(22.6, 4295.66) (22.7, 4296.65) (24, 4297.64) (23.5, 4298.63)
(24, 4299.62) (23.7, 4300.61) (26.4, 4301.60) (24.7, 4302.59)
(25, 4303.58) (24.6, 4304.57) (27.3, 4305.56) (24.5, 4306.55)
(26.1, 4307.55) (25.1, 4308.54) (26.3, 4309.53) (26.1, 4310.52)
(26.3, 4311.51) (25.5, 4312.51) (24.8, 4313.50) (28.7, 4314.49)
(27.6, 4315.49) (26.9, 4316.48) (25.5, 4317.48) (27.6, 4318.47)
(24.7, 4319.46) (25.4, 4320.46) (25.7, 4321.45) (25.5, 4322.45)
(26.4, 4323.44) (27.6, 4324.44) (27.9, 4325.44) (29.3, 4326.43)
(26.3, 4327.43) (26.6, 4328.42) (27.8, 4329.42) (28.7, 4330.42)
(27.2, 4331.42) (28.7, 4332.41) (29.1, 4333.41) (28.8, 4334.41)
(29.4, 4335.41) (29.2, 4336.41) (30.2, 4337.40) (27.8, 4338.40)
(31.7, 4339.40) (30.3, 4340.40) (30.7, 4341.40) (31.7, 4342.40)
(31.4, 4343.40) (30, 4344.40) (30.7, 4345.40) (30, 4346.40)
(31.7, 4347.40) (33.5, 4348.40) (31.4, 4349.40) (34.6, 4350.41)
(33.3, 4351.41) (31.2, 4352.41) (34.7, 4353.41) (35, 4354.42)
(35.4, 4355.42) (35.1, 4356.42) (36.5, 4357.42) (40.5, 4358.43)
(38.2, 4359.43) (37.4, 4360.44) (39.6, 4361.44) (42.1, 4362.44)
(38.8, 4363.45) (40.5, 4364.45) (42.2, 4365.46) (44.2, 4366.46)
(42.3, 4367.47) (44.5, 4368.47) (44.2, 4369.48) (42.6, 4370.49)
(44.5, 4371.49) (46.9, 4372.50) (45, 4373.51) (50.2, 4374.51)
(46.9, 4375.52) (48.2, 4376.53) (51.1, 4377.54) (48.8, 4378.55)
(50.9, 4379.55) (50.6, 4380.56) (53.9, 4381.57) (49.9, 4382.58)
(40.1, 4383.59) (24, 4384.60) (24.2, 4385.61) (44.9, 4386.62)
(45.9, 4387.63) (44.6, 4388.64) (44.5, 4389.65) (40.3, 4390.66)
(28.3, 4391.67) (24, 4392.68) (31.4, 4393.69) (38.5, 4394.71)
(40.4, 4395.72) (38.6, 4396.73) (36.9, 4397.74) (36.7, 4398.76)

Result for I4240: 5.3 Ang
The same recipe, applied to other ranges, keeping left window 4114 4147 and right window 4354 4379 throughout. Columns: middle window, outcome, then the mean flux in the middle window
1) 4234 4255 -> 6.94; 19.9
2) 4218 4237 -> 6.17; 18.9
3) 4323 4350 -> 6.80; 29.4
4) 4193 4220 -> 6.05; 20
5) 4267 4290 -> 8.25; 21.4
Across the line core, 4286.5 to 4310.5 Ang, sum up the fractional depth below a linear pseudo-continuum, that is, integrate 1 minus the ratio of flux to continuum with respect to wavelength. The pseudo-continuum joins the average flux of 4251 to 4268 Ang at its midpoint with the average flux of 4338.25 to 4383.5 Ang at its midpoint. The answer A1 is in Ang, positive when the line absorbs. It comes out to 2.98 Ang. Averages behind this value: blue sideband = 20.2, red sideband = 39.5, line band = 24.2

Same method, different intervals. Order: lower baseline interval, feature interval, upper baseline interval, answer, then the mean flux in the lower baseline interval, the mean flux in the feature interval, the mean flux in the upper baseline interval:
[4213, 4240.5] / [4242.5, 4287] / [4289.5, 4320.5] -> 2.8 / 19.1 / 20.6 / 25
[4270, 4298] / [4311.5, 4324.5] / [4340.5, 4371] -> 1.2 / 22.1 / 26.2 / 36.4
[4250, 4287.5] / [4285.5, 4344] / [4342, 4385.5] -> 7.0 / 20.7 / 26.3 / 39.8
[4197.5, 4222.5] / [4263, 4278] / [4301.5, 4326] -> 2.1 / 19.8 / 20.2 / 26.1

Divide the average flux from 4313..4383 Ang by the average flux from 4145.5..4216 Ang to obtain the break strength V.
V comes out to 1.9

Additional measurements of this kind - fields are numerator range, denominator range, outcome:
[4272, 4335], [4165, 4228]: 1.28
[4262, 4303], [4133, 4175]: 1.22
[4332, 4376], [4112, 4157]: 2.03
